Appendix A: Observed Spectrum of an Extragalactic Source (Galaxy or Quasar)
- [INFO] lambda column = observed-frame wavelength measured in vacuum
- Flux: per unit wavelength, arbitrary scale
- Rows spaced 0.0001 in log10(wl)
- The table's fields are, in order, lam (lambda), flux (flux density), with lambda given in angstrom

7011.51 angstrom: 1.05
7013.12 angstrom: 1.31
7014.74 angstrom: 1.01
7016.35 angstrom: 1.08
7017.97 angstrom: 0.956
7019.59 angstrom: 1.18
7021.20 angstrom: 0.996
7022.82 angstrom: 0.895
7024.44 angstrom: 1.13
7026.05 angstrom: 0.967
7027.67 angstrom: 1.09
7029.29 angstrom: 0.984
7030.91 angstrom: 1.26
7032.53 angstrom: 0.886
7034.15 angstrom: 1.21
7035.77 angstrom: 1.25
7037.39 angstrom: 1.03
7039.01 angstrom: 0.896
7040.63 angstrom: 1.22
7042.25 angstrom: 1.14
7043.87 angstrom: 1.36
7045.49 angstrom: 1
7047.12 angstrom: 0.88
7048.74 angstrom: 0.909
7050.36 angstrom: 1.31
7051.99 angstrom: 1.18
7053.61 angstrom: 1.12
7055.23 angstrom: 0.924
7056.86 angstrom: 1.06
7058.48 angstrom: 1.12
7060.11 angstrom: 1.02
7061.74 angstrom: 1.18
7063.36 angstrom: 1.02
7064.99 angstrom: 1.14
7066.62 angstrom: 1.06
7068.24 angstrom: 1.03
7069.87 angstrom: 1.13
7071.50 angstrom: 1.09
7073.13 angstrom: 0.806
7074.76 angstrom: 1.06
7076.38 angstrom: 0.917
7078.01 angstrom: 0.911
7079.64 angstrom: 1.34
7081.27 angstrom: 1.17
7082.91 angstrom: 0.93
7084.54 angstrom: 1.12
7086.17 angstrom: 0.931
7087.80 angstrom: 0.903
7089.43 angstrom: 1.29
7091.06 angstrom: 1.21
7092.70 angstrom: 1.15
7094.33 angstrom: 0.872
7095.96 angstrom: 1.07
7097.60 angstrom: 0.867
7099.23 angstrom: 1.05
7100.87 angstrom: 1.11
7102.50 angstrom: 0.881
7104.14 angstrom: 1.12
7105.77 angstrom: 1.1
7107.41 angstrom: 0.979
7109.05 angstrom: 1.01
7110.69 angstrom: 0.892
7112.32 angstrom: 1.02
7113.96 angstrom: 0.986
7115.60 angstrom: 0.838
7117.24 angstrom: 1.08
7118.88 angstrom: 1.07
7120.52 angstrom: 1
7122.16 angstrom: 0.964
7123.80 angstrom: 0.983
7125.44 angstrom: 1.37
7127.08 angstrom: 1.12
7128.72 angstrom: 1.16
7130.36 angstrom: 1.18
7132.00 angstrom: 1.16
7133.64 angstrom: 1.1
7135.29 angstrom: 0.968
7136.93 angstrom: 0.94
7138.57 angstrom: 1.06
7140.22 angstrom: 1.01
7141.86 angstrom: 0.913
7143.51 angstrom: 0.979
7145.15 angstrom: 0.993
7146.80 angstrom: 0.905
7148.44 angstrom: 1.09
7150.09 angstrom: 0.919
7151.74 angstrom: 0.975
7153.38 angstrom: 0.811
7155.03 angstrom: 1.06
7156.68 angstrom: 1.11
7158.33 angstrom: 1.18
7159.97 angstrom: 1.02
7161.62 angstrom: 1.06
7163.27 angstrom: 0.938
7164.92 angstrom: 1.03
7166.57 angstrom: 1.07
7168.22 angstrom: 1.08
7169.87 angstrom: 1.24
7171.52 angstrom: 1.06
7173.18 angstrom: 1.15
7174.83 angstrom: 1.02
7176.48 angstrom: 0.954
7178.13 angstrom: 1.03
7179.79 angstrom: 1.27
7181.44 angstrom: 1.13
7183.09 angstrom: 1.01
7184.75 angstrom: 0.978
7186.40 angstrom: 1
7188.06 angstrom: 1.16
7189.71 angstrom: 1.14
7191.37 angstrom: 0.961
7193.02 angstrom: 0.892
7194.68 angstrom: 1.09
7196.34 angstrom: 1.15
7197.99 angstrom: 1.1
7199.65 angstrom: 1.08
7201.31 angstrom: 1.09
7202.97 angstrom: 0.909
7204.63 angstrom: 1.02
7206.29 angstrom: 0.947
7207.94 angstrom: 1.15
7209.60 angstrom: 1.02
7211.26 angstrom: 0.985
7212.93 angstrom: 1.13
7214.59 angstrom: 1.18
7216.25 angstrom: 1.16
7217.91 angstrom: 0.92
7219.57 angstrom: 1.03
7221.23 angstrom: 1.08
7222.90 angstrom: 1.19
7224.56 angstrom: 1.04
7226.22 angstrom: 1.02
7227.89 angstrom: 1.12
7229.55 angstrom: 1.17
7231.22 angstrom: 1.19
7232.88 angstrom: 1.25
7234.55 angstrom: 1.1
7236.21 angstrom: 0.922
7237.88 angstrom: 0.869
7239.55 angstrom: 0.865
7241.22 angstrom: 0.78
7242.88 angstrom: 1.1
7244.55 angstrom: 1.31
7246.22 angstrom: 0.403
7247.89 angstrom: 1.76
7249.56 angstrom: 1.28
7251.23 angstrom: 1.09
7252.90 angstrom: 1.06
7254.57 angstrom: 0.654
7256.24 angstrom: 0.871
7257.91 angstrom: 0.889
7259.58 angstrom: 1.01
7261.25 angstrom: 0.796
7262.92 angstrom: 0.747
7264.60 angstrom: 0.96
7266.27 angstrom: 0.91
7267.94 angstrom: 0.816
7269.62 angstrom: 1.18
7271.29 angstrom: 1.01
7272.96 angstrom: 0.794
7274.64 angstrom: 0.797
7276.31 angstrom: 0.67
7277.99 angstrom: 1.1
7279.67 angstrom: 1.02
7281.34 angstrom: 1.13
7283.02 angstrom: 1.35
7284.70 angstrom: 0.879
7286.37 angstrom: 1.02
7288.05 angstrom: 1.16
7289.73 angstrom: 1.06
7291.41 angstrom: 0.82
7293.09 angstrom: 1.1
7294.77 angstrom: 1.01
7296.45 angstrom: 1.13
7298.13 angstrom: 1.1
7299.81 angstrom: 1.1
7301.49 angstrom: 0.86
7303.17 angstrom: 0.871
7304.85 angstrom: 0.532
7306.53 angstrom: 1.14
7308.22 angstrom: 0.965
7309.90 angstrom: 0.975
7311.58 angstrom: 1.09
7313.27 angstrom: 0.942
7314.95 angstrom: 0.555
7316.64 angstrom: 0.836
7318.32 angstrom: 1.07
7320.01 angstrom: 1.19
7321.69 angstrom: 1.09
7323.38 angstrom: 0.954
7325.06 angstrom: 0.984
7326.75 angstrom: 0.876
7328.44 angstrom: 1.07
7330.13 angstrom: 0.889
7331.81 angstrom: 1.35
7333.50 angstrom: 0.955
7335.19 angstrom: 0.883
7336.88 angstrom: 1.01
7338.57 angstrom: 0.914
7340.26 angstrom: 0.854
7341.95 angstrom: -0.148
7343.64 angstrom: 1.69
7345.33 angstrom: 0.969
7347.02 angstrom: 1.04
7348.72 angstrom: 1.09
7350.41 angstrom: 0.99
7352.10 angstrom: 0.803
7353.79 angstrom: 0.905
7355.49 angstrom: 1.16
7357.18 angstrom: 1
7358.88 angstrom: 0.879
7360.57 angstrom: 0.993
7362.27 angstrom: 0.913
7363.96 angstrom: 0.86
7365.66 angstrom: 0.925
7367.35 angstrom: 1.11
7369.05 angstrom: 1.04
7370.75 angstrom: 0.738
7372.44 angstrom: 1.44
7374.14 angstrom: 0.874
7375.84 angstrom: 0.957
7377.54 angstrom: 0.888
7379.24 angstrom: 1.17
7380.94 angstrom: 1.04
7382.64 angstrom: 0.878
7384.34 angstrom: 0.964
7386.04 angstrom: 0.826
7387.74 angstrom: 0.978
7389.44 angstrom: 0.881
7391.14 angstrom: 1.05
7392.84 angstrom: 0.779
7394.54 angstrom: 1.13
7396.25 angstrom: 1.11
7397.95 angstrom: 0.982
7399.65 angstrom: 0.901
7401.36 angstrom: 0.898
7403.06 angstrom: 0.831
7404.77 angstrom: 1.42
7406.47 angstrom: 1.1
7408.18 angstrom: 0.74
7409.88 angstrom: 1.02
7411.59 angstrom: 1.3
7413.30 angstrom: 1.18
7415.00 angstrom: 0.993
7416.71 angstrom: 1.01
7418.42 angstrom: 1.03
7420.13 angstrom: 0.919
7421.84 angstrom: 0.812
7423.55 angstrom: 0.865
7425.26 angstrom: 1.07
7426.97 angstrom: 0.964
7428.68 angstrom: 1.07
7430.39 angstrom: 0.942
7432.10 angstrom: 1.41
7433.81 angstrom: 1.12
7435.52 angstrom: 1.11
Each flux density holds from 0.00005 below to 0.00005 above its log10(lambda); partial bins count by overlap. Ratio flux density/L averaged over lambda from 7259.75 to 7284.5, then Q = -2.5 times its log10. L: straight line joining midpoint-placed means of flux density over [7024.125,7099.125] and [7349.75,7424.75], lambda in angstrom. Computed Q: 0.07 mag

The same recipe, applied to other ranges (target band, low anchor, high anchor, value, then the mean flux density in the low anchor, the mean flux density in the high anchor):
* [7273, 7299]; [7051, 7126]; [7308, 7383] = -0.03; 1.04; 0.971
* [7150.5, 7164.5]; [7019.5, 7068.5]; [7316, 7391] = 0.02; 1.08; 0.973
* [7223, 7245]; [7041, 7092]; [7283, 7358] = -0.05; 1.07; 0.976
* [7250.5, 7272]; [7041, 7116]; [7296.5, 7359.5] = 0.07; 1.05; 0.96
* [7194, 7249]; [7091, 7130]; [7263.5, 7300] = -0.05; 1.04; 1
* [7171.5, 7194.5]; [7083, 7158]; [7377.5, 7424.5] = -0.04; 1.03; 0.991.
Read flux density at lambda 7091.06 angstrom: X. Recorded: 1.21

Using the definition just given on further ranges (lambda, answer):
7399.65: 0.901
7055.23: 0.924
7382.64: 0.878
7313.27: 0.942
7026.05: 0.967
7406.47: 1.1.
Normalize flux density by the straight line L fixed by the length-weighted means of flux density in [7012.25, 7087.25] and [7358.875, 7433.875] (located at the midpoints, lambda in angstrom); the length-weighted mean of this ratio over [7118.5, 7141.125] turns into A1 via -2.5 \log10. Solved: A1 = -0.024 mag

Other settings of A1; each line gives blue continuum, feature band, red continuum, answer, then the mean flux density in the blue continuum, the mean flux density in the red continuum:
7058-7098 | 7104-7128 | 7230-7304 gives 0.01 mag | 1.05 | 0.996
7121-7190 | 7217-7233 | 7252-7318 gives -0.10 mag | 1.05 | 0.948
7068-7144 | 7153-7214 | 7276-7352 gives -0.04 mag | 1.04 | 0.981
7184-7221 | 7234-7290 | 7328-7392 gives 0.04 mag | 1.05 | 0.969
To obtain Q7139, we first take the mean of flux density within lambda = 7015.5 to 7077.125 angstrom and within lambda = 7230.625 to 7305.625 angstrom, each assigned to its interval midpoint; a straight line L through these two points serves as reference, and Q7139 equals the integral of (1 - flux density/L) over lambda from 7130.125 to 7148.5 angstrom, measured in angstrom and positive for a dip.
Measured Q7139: 0.3 angstrom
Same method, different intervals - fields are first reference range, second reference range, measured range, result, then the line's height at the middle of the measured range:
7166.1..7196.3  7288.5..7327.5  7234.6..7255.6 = 0.2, 1.02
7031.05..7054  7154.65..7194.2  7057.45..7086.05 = 1.0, 1.1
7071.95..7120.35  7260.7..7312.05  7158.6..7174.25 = -1.1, 1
